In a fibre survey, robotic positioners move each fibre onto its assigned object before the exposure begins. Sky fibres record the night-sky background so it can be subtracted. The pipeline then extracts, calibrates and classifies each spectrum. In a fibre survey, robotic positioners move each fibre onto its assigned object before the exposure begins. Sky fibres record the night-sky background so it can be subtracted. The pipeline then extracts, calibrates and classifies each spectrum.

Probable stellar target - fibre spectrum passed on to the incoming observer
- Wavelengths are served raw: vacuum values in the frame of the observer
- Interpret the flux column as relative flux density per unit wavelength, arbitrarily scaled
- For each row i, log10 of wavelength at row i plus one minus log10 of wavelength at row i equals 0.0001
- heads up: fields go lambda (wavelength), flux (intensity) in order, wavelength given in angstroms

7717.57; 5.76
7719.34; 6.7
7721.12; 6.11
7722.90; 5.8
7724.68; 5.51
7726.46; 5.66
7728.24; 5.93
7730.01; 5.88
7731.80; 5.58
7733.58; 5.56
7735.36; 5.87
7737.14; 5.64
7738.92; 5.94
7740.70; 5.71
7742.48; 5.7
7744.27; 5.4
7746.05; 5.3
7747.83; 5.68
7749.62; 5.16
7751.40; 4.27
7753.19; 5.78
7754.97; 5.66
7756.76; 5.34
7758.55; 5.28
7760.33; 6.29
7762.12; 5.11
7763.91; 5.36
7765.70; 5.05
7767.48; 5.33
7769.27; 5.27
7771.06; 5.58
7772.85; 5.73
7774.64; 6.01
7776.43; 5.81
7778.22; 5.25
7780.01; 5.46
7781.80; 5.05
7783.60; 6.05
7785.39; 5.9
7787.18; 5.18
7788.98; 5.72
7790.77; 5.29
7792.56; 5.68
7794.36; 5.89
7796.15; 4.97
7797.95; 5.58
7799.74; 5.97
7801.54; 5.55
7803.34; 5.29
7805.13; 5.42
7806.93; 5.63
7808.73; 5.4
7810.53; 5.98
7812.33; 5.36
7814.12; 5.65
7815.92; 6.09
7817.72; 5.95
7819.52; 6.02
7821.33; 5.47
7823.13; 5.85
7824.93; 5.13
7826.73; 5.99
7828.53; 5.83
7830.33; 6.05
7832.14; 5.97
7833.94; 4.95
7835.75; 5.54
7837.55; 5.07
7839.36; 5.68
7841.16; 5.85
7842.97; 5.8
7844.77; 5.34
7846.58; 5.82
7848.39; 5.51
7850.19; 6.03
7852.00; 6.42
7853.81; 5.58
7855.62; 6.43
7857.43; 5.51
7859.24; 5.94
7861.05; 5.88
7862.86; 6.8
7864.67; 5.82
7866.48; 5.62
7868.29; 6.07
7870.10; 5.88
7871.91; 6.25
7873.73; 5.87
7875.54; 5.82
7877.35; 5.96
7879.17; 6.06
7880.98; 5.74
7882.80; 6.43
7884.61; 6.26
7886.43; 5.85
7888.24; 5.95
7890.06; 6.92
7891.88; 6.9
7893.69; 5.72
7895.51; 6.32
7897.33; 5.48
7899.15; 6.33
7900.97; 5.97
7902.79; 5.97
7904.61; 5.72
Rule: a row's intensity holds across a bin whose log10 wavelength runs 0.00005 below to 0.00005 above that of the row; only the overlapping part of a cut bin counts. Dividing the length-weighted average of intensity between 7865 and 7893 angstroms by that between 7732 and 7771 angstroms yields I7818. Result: 1.12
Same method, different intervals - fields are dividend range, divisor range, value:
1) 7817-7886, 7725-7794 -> 1.06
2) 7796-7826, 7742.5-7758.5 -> 1.05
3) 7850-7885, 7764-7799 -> 1.09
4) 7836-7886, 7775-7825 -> 1.05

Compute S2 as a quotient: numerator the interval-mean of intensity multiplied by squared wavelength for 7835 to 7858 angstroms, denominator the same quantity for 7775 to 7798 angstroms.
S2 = 1.1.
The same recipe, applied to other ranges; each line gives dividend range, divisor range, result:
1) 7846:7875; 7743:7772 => 1.14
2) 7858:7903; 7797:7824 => 1.09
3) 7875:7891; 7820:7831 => 1.08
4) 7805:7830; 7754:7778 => 1.05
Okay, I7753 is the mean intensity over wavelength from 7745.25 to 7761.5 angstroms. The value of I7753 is 5.41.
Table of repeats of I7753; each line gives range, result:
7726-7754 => 5.56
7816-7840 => 5.67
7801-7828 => 5.66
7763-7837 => 5.59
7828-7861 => 5.74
